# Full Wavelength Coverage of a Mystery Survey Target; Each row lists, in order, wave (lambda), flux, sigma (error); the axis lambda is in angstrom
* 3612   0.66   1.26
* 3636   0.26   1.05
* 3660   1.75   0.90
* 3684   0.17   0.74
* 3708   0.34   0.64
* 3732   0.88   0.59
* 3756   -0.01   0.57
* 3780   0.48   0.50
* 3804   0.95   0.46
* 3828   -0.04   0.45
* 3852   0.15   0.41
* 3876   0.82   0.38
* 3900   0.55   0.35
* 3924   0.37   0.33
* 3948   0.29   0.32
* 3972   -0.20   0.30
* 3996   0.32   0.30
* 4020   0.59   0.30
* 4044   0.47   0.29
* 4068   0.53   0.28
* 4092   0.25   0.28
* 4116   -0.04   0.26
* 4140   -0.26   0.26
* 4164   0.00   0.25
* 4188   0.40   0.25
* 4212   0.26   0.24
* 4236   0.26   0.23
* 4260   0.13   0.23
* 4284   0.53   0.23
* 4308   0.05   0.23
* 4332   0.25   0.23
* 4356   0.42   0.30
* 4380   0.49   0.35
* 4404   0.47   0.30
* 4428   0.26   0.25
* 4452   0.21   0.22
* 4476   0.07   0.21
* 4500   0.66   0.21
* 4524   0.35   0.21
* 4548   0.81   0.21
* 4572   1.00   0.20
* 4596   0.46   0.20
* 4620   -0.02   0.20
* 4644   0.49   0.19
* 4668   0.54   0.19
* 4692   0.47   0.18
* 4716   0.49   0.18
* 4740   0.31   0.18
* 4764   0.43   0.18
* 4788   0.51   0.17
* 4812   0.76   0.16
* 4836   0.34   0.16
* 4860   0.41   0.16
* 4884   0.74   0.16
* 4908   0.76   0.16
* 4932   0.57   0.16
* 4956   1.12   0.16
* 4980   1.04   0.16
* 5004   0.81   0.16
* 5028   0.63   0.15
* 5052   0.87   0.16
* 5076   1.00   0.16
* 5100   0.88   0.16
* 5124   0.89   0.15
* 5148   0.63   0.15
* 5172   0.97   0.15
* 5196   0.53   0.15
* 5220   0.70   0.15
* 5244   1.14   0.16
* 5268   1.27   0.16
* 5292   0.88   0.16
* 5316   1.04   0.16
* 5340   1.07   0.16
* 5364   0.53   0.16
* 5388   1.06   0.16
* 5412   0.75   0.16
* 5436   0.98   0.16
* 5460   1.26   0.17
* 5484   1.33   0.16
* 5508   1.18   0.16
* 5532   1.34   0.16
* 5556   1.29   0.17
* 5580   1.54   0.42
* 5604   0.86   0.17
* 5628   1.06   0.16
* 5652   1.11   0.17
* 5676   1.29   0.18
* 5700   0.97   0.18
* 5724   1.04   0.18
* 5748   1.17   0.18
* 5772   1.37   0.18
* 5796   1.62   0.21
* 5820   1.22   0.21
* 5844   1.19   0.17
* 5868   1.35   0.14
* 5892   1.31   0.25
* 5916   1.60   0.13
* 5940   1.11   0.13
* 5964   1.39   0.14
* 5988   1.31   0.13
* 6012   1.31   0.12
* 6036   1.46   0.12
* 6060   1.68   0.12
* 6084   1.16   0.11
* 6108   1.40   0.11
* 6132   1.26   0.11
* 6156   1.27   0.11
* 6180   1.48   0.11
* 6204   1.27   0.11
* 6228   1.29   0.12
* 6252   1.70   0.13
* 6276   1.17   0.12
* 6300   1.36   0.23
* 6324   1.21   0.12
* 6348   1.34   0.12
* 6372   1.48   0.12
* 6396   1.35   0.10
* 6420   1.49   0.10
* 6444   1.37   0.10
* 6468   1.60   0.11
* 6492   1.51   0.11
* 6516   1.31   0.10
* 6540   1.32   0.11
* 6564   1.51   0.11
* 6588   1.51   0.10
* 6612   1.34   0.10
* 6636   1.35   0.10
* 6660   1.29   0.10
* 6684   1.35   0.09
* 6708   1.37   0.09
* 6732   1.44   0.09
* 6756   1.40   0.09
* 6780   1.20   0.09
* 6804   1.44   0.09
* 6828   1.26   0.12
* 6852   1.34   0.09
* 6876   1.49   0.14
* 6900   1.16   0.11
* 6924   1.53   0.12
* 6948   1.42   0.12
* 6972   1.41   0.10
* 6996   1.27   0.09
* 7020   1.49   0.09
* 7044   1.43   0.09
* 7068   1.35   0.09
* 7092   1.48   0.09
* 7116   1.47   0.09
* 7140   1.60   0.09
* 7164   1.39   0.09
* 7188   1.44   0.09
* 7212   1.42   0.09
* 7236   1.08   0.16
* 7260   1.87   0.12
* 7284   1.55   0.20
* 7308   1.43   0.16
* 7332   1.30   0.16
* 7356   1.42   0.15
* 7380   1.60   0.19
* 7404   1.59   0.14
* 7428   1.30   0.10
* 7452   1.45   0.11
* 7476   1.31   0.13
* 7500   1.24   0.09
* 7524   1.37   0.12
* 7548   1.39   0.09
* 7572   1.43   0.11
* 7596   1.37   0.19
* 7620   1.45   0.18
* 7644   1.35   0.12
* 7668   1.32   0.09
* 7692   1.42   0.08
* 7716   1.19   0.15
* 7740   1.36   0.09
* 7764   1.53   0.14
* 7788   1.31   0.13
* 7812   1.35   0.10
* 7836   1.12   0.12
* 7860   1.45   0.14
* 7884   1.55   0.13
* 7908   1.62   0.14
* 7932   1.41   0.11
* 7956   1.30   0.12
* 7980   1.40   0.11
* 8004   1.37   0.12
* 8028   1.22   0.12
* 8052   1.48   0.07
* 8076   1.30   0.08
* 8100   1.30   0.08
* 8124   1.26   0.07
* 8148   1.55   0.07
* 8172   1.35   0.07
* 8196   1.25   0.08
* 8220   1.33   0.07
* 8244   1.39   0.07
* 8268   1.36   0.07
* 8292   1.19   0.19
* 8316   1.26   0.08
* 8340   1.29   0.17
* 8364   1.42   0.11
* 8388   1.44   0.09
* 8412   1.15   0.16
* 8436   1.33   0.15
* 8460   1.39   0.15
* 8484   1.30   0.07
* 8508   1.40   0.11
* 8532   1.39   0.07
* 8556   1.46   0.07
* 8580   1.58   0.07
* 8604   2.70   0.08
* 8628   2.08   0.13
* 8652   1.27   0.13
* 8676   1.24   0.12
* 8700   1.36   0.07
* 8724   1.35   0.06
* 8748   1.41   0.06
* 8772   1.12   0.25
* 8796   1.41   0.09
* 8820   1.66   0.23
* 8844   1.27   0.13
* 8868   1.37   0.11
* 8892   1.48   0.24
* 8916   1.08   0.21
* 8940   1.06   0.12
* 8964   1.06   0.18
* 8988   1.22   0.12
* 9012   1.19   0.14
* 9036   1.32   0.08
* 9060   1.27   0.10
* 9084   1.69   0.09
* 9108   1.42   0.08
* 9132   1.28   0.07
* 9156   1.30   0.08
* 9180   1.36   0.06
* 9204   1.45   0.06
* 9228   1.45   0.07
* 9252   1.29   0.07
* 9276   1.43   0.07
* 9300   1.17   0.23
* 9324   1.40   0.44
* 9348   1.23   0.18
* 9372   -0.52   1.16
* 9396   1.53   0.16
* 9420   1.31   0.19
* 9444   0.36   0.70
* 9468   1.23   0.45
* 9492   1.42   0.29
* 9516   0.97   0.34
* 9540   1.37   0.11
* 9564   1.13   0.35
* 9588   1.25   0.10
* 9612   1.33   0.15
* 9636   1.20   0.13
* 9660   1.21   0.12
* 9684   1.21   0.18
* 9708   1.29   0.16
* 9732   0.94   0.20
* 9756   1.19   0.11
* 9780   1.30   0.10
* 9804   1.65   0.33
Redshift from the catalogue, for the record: 0.310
